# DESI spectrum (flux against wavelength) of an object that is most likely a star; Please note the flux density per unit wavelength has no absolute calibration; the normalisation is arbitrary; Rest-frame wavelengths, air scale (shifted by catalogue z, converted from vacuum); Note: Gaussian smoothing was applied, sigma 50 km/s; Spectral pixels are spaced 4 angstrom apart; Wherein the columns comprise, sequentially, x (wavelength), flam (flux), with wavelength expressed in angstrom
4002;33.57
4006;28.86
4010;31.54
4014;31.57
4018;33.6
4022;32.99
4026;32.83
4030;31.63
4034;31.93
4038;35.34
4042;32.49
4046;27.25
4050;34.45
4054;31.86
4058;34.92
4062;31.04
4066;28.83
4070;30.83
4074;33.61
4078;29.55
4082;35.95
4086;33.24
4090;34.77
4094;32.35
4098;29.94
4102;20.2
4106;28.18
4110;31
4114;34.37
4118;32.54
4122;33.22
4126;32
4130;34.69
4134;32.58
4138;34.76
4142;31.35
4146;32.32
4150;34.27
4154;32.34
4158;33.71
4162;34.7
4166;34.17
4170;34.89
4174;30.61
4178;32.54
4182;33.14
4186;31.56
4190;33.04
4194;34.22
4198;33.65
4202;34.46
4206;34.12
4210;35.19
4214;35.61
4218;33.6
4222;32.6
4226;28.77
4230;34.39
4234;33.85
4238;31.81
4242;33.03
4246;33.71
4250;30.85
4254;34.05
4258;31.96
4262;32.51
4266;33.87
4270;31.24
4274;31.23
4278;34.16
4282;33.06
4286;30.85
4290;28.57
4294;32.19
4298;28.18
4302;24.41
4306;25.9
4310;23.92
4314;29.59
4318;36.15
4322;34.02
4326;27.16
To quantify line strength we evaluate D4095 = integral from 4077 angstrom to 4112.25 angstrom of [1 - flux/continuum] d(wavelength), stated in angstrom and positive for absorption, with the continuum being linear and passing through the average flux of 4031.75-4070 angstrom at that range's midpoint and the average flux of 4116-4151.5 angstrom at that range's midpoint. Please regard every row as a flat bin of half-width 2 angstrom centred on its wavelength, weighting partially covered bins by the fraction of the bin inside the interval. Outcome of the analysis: 2.1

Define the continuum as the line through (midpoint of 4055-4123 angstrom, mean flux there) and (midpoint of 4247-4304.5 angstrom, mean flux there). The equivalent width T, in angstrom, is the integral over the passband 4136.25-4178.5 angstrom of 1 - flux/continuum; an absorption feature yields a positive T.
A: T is -2.57 angstrom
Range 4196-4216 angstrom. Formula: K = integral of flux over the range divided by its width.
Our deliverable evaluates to 34.6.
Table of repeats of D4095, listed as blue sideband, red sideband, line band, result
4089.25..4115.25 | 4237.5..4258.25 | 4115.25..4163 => -4.2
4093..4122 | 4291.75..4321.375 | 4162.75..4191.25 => -3.2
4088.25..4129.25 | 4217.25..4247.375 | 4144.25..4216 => -3.7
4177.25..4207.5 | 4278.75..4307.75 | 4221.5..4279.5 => -2.9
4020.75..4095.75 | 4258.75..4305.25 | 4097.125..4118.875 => 1.9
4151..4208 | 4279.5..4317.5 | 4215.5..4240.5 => -0.8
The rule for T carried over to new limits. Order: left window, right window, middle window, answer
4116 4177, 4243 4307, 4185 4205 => -0.7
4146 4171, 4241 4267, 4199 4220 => -0.8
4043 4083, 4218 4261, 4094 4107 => 2.0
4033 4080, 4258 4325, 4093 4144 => 0.3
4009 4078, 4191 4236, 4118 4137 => -0.2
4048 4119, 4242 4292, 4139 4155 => -0.5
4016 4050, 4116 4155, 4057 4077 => 0.6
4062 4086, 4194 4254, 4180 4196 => 0.0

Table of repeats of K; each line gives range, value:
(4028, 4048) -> 31.7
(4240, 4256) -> 32.9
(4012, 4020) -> 32.6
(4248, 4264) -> 32.3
